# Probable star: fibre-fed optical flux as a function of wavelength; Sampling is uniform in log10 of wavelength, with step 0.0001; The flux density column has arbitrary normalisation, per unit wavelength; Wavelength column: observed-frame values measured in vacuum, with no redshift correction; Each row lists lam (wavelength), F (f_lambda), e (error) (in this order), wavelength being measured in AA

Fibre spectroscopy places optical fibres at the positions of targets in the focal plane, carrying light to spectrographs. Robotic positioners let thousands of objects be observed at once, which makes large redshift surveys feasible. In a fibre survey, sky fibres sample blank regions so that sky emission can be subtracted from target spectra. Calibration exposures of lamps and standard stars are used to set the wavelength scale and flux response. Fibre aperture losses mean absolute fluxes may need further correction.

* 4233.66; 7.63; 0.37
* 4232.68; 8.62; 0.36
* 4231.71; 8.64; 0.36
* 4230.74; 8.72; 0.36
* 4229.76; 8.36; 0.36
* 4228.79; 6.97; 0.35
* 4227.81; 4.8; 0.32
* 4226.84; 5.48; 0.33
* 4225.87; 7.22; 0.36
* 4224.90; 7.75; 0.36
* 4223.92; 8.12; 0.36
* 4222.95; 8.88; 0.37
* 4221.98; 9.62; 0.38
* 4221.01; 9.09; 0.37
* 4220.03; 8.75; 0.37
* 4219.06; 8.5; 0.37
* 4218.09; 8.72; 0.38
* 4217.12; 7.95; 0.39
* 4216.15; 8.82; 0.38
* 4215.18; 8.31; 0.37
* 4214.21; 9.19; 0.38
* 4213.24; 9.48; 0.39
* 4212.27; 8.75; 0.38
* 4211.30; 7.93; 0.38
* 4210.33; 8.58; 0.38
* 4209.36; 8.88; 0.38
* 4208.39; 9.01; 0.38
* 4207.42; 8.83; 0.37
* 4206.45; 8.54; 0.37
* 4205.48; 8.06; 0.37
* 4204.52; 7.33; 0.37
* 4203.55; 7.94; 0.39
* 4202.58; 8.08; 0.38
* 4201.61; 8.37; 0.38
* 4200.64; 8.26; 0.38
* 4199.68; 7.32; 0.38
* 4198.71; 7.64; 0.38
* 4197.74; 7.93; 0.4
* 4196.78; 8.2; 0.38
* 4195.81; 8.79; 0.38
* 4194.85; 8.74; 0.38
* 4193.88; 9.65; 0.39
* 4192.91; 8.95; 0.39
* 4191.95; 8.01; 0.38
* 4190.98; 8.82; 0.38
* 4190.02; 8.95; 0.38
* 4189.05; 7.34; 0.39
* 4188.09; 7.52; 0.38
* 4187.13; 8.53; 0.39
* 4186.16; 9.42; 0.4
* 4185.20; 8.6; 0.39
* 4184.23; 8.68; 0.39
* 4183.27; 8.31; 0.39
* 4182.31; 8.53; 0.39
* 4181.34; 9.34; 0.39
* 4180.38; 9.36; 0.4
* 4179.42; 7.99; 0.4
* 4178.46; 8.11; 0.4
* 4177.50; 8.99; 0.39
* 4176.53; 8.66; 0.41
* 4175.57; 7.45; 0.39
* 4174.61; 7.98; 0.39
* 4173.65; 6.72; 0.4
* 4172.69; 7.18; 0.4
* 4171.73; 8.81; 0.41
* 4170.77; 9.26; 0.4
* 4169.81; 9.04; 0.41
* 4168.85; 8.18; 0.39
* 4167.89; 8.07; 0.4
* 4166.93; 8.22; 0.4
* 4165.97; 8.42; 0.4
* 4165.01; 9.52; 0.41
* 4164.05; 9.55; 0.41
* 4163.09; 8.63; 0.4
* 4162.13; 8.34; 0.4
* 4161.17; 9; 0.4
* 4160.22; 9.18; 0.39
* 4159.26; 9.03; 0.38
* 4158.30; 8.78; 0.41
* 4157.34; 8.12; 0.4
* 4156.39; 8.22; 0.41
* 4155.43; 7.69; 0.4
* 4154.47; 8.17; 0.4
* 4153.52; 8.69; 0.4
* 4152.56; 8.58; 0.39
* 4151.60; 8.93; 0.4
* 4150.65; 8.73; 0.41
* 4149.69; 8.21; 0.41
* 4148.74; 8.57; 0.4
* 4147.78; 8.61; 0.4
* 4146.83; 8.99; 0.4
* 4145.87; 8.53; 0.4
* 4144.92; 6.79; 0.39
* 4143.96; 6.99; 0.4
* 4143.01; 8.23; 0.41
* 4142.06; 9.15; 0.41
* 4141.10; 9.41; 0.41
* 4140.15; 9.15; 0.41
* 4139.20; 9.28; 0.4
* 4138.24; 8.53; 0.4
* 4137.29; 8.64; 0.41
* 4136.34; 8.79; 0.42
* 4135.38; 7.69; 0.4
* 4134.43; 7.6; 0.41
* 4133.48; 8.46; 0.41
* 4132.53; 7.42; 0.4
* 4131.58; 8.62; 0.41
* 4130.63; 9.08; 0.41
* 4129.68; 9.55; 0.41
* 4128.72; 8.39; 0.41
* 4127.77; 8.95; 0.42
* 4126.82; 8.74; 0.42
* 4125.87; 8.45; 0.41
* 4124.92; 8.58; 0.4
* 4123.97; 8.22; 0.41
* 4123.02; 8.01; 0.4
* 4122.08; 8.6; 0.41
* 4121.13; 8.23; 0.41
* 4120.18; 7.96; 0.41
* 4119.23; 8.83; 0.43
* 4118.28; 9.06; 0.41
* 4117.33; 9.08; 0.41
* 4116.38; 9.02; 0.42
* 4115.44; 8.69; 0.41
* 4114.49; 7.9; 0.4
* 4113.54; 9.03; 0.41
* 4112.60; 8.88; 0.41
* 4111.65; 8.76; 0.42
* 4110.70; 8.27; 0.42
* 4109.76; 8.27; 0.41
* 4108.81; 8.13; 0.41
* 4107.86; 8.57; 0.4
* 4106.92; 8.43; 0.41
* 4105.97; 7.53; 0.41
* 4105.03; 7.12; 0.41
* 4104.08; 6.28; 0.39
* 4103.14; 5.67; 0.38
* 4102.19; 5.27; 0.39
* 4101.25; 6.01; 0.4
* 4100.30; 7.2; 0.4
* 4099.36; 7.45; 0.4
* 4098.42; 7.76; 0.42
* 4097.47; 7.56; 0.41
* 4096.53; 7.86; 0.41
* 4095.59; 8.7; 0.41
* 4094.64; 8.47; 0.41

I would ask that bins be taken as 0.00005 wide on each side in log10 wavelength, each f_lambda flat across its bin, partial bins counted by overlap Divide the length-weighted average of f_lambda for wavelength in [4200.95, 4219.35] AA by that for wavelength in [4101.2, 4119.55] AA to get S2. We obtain 1.06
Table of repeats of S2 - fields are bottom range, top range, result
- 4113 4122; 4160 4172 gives 1.02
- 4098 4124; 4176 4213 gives 1.06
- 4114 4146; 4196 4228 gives 0.97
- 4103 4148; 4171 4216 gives 1.00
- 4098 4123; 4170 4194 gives 1.06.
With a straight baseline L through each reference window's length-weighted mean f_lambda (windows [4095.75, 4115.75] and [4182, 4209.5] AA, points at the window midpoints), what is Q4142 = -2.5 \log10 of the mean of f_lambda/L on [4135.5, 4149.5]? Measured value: -0.07 mag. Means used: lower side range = 7.66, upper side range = 8.38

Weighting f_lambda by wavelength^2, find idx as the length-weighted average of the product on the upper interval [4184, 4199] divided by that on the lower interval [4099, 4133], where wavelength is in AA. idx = 1.08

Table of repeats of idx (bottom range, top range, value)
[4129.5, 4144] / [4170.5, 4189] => 1.00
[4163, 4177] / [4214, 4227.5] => 1.01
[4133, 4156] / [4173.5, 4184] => 1.01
